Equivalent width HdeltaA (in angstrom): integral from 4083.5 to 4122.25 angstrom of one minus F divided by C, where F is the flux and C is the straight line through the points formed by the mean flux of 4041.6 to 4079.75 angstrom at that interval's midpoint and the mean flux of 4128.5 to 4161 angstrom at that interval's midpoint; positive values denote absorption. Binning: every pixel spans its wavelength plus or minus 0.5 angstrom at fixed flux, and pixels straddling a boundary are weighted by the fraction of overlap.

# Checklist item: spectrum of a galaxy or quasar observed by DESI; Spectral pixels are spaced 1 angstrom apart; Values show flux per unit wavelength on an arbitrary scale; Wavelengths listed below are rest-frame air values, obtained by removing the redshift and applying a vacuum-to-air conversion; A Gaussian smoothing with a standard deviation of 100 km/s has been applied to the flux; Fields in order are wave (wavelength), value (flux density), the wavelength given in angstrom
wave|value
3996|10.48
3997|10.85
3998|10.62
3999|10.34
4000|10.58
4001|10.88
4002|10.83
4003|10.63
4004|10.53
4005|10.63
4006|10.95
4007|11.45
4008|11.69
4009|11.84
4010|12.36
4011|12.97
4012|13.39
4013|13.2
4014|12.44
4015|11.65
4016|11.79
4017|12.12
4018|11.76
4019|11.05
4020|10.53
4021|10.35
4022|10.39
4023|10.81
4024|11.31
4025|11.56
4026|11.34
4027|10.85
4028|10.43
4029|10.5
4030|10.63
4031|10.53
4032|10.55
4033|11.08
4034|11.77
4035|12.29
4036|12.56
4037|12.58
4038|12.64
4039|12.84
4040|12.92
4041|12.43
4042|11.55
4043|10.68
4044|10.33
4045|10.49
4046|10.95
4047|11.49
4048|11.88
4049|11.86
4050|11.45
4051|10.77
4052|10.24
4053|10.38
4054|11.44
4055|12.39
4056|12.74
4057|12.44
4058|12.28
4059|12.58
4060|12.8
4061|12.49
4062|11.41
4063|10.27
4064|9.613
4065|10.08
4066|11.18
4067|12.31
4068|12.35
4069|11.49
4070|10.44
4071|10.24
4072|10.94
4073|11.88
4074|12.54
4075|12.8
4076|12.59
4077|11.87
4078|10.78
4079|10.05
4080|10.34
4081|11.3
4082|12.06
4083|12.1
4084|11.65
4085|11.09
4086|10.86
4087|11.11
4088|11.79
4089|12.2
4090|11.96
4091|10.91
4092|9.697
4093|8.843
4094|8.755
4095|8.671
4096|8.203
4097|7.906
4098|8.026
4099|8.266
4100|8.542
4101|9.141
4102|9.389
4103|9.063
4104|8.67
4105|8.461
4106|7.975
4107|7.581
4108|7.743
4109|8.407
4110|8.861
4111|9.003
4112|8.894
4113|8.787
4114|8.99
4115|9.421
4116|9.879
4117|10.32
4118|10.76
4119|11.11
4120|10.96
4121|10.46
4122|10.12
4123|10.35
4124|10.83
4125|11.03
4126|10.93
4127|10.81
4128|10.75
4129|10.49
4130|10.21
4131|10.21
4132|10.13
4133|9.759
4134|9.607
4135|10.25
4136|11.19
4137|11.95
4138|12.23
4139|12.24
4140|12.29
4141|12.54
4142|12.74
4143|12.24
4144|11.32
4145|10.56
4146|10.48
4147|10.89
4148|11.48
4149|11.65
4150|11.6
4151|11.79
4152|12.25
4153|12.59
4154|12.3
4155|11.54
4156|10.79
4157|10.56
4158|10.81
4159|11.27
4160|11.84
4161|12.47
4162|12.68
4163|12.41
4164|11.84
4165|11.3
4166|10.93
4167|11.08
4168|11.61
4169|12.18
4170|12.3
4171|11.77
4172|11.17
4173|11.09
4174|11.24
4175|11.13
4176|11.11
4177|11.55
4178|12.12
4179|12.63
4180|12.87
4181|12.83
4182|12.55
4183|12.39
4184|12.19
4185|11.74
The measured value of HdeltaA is 6.21 angstrom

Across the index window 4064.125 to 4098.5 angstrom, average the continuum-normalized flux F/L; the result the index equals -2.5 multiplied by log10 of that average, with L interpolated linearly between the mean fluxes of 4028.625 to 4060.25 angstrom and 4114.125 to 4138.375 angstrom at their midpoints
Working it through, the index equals 0.03 mag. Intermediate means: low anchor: 11.6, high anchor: 10.5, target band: 10.8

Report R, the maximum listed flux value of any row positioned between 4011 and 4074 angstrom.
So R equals 13.39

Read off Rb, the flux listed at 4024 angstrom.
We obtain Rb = 11.31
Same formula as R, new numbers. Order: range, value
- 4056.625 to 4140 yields 12.8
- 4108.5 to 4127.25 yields 11.11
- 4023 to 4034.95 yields 11.77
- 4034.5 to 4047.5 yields 12.92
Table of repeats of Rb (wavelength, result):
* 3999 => 10.34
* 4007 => 11.45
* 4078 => 10.78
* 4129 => 10.49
